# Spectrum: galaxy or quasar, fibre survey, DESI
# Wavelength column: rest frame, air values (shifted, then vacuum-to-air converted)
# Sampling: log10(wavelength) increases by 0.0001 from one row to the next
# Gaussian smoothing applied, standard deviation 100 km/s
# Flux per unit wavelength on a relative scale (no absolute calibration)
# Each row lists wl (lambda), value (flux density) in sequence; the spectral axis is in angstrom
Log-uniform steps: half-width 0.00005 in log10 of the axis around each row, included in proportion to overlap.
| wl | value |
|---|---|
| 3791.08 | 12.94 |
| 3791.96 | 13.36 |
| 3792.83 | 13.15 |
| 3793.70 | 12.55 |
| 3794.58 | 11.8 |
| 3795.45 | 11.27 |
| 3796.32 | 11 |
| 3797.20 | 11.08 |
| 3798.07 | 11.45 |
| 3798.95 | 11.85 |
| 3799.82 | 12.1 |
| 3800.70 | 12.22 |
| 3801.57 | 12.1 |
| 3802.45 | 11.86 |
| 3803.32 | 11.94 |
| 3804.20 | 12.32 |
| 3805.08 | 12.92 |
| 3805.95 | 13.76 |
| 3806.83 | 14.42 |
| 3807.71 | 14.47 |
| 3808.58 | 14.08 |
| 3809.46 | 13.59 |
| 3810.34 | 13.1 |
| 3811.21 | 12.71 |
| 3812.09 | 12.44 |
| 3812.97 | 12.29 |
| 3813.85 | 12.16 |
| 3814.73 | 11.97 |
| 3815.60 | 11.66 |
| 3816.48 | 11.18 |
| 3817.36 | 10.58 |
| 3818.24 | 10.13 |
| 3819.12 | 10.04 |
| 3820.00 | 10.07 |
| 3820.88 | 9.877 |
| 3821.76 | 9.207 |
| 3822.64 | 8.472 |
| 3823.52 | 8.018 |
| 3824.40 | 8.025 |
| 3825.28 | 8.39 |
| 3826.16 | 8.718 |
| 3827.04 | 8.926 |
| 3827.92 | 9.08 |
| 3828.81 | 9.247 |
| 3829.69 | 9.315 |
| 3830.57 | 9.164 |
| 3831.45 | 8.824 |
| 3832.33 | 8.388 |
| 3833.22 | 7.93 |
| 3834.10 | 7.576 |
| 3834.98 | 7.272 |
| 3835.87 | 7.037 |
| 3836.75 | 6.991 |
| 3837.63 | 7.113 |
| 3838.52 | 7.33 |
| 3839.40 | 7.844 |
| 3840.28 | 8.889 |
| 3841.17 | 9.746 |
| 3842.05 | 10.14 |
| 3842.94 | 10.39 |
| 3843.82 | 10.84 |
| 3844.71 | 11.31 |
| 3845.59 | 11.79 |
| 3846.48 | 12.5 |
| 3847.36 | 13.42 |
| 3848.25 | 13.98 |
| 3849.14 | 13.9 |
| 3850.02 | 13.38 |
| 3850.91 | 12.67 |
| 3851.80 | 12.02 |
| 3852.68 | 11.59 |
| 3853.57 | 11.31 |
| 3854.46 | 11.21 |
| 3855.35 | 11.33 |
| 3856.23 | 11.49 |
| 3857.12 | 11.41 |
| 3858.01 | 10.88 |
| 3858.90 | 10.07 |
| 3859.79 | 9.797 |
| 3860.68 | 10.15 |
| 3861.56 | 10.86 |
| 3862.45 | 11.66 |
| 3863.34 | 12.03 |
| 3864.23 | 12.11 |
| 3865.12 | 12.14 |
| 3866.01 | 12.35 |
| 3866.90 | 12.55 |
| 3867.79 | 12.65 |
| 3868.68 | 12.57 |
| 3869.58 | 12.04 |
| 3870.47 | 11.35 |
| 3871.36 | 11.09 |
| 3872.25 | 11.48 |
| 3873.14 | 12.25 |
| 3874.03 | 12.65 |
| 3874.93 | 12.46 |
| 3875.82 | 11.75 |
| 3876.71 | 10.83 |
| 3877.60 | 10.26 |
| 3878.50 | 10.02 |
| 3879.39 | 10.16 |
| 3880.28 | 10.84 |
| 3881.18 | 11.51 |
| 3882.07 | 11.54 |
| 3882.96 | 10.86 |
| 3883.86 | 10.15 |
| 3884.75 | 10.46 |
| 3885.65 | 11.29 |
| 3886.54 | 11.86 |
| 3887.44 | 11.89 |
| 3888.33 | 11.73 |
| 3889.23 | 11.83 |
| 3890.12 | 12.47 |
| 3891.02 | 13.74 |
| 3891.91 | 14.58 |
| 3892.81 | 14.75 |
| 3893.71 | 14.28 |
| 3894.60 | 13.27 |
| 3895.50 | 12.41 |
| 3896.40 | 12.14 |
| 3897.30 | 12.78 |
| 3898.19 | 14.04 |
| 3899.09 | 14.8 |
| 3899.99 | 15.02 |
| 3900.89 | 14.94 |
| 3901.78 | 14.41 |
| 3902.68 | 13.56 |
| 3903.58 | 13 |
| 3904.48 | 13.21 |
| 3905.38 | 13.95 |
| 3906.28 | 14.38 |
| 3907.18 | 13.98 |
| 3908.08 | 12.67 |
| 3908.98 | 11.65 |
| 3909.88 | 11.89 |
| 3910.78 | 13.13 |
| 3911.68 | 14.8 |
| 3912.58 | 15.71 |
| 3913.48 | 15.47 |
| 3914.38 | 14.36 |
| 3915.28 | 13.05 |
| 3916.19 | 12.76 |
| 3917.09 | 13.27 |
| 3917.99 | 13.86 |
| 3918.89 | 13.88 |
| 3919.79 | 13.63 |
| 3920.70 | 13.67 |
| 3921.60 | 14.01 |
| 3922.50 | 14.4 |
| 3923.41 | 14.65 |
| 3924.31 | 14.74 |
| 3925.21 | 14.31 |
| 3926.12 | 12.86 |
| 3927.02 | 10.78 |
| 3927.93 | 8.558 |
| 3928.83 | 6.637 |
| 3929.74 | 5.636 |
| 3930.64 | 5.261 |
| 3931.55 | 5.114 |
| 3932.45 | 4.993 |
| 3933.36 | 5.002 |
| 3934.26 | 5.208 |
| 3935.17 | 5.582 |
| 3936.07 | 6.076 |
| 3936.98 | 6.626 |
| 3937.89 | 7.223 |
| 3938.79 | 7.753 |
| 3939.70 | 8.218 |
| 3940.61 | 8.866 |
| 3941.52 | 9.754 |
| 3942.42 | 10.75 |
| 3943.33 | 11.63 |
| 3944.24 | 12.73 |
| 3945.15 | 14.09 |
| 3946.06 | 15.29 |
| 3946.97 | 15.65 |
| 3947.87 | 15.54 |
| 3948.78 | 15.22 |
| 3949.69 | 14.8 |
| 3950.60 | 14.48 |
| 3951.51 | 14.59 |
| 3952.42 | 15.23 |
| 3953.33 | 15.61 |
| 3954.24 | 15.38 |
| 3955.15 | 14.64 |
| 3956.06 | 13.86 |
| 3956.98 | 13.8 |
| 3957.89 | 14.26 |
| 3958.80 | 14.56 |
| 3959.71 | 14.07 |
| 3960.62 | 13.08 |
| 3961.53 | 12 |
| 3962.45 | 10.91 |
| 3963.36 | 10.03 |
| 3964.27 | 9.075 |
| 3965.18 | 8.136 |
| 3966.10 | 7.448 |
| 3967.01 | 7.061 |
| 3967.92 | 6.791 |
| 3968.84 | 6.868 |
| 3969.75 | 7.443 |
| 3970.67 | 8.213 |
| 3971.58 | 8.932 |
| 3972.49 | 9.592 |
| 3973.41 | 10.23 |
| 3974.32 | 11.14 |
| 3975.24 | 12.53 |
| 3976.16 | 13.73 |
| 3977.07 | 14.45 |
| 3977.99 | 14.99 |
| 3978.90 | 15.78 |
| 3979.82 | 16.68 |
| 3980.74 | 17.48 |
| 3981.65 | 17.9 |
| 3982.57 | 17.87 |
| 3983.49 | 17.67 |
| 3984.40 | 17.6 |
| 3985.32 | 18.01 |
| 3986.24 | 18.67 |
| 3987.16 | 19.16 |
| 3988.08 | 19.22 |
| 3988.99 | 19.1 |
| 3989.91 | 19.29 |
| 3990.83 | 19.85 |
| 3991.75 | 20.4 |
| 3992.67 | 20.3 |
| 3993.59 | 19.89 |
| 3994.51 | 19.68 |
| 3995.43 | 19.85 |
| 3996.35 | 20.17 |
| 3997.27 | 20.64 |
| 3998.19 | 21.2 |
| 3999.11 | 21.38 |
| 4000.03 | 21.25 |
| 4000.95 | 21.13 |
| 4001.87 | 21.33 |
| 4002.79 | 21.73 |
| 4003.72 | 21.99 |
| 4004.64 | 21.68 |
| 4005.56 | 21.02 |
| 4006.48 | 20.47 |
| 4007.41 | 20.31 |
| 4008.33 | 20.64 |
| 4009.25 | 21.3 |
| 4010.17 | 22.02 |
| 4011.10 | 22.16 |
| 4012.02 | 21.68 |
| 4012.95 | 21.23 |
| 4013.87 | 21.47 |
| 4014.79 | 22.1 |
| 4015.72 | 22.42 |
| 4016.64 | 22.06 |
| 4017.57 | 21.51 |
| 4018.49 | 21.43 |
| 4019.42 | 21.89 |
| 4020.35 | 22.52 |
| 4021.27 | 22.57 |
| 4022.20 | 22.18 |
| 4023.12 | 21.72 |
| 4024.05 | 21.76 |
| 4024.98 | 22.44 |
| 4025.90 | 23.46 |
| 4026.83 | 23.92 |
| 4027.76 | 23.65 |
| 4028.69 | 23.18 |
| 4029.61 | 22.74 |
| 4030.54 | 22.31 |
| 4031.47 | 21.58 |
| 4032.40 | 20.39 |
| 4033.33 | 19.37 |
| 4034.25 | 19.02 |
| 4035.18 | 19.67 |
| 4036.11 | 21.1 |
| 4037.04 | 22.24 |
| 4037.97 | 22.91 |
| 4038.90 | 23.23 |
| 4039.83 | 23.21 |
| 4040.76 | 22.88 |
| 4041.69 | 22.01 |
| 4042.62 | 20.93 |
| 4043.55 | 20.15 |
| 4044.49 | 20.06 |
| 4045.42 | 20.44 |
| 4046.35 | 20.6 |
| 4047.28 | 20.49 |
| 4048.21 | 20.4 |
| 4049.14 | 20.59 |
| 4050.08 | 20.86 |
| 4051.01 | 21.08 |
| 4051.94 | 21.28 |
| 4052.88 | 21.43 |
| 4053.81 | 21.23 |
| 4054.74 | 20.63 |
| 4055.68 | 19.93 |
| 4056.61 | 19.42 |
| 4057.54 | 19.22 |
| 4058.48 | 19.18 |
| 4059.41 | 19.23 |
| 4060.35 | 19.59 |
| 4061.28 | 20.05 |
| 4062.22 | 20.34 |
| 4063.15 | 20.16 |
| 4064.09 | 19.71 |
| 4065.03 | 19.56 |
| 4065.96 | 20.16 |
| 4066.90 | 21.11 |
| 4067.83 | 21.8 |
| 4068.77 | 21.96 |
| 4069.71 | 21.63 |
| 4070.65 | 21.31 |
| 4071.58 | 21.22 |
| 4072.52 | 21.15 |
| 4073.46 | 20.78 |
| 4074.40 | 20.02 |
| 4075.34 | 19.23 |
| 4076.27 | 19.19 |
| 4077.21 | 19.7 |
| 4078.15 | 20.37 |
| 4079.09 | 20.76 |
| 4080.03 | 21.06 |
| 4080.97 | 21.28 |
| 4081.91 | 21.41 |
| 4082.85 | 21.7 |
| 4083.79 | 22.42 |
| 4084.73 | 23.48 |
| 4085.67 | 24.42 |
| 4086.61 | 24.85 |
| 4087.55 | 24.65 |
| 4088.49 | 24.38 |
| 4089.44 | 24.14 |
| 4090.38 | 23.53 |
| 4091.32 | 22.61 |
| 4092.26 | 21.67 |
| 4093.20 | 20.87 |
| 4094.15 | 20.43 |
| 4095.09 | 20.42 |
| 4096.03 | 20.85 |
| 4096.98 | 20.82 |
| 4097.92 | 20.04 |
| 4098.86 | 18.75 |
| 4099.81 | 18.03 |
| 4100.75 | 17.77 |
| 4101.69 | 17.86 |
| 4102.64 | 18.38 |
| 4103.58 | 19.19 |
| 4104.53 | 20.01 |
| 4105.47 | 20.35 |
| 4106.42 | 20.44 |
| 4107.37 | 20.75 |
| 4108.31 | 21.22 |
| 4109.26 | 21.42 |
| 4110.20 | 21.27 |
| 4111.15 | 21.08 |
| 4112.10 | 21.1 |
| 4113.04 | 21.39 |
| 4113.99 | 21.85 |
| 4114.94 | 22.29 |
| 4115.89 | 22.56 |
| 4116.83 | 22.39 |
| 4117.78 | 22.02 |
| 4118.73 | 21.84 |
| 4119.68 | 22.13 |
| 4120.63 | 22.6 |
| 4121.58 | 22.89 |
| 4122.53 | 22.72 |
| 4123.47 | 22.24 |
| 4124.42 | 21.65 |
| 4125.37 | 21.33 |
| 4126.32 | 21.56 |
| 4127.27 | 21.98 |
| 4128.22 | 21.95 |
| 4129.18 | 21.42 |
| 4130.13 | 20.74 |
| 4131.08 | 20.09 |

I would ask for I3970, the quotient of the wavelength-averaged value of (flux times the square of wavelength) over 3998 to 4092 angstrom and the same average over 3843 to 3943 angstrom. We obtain 2.0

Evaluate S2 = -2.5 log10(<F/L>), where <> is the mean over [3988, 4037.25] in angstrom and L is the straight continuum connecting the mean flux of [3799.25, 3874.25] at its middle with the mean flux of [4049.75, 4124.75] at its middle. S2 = -0.18 mag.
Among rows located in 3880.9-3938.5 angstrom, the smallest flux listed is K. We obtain 4.993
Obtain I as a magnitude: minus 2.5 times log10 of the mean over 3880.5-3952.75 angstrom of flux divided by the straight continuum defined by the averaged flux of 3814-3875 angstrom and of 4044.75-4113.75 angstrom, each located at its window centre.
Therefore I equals 0.129 mag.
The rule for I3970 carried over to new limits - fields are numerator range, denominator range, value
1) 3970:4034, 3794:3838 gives 2.03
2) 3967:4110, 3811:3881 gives 2.08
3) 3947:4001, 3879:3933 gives 1.26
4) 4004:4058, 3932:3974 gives 2.06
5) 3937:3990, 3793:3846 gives 1.34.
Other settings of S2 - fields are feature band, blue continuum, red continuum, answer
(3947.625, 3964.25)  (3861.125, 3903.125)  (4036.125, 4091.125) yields 0.15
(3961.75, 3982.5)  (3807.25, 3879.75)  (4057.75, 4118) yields 0.39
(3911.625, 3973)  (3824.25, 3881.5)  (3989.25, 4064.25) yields 0.37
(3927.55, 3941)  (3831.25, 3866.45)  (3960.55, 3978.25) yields 0.50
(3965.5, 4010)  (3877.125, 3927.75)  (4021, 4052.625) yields 0.11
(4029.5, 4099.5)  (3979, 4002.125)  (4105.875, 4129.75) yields -0.02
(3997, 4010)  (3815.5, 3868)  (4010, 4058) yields -0.08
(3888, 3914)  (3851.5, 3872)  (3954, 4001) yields -0.08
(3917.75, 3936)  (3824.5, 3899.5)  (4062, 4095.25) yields 0.37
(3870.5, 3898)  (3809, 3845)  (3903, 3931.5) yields -0.04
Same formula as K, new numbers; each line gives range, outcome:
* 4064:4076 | 19.23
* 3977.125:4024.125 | 14.99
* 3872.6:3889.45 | 10.02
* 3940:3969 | 6.791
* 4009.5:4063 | 19.02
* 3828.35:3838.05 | 6.991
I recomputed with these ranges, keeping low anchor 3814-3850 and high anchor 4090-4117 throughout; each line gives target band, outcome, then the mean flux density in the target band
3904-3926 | -0.06 mag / 13.8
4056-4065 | -0.04 mag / 19.7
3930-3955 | 0.32 mag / 10.6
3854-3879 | -0.04 mag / 11.5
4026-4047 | -0.20 mag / 21.6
